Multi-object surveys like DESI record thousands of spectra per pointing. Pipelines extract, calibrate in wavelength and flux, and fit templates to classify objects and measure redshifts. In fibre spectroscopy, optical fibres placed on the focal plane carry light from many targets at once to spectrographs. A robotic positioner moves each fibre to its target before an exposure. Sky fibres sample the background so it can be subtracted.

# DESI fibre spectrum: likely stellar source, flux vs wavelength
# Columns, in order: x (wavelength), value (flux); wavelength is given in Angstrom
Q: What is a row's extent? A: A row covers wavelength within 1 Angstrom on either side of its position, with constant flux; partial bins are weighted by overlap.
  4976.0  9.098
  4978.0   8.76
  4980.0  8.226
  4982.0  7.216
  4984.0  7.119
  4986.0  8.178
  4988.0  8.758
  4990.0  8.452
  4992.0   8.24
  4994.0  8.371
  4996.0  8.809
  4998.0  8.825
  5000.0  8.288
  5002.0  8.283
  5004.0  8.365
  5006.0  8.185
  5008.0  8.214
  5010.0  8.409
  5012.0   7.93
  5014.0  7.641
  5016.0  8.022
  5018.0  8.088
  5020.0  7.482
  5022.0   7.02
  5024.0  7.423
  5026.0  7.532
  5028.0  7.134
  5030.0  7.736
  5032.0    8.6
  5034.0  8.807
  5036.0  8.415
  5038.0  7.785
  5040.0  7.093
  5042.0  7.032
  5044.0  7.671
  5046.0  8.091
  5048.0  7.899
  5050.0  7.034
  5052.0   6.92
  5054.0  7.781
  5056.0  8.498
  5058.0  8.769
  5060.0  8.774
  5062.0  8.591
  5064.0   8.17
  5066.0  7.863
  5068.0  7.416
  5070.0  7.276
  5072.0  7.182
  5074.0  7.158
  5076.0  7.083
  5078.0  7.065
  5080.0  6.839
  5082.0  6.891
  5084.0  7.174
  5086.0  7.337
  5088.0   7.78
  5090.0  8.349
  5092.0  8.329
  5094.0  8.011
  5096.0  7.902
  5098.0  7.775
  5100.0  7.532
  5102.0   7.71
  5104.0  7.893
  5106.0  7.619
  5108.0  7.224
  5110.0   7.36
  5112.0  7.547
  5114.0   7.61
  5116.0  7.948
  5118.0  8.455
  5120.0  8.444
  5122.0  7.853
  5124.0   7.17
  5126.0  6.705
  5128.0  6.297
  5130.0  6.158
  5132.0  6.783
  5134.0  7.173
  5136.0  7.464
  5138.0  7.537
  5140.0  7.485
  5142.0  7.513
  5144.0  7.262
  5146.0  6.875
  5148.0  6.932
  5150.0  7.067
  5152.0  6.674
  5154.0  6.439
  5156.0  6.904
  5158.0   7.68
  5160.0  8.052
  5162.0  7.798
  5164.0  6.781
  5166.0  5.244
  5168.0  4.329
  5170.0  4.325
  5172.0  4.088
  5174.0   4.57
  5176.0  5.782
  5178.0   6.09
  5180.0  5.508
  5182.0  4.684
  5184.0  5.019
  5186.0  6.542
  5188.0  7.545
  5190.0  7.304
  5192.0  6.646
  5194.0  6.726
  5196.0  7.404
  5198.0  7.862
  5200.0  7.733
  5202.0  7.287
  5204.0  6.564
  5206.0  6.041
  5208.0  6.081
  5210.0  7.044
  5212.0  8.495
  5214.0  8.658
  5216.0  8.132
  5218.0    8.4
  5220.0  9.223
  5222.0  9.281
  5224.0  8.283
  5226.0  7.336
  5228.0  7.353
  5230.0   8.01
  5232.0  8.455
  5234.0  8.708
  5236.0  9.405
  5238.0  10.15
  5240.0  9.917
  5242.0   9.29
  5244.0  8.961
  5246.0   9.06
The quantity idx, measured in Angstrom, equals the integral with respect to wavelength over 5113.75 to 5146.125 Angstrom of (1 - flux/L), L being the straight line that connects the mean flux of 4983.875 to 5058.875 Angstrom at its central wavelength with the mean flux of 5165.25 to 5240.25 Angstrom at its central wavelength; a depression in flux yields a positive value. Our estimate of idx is 0.5 Angstrom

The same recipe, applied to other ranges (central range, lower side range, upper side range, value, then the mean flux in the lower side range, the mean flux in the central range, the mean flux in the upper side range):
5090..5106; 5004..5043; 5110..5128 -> -0.5 Angstrom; 7.83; 7.89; 7.62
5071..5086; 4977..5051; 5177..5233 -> 1.3 Angstrom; 7.98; 7.07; 7.28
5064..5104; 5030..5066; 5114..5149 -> 0.8 Angstrom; 7.98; 7.54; 7.31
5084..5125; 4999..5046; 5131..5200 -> -3.8 Angstrom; 7.88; 7.78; 6.55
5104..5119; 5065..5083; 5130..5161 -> -1.1 Angstrom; 7.2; 7.69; 7.16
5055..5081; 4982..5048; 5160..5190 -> -1.8 Angstrom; 7.99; 7.74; 5.73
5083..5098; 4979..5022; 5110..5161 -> -0.5 Angstrom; 8.12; 7.84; 7.28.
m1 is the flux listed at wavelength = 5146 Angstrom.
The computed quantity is 6.875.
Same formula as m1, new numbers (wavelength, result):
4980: 8.226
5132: 6.783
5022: 7.02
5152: 6.674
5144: 7.262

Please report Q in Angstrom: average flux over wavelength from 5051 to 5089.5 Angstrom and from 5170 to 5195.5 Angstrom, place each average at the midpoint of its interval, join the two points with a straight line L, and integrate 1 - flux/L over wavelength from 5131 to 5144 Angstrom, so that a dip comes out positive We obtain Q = -1.5 Angstrom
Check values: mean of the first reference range 7.62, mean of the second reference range 5.84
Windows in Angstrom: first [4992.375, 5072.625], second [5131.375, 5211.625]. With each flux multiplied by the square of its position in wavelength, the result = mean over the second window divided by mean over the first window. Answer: 0.9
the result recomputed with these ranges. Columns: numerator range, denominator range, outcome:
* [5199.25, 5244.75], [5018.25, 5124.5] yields 1.13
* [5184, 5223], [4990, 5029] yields 1.00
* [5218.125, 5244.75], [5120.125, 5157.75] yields 1.29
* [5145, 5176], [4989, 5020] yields 0.80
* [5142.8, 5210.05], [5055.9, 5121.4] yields 0.86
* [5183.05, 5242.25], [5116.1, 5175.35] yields 1.19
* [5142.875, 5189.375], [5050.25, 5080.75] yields 0.84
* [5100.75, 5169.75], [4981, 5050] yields 0.94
